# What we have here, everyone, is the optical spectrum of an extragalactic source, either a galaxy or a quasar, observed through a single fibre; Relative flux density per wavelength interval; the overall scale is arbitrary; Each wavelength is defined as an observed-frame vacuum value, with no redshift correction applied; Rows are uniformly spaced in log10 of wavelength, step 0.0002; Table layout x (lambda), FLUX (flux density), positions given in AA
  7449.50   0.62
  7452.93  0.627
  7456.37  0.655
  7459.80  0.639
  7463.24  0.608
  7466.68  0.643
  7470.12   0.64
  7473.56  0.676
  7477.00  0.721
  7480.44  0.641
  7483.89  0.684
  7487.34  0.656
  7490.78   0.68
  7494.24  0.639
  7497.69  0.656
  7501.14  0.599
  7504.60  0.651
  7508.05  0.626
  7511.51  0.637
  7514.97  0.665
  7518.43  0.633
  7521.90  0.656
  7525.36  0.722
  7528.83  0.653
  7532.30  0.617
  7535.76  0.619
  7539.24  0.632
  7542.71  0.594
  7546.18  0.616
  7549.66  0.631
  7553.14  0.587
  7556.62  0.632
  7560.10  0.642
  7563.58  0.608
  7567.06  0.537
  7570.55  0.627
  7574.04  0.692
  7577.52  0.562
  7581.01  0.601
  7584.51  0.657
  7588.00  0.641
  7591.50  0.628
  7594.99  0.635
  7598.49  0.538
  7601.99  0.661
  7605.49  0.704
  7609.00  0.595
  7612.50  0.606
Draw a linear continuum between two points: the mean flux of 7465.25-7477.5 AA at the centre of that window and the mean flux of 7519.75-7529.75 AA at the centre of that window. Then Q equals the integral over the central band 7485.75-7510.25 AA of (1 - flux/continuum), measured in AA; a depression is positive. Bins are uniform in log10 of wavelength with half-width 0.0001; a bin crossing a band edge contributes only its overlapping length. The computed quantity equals 1.0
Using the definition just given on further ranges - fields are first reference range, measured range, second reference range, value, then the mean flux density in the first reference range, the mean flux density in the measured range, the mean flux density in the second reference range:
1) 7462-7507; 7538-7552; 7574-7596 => 0.5 AA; 0.654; 0.616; 0.626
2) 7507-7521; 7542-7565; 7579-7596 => 0.7 AA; 0.642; 0.617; 0.631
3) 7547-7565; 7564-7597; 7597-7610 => 0.3 AA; 0.62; 0.619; 0.628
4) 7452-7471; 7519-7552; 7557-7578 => -0.8 AA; 0.635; 0.637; 0.616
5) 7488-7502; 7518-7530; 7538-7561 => -0.7 AA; 0.647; 0.67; 0.618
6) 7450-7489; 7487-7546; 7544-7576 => -0.7 AA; 0.652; 0.642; 0.618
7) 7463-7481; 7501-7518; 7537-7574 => 0.0 AA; 0.66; 0.639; 0.614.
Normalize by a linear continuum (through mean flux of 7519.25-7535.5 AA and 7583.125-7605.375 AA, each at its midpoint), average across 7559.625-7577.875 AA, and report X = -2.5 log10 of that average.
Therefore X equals 0.05 mag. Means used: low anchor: 0.657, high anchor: 0.632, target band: 0.613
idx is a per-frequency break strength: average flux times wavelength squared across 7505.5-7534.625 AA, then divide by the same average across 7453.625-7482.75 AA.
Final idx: 1.01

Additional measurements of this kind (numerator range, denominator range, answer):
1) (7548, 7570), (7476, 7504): 0.94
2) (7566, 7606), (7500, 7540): 0.98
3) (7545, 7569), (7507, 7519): 0.96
